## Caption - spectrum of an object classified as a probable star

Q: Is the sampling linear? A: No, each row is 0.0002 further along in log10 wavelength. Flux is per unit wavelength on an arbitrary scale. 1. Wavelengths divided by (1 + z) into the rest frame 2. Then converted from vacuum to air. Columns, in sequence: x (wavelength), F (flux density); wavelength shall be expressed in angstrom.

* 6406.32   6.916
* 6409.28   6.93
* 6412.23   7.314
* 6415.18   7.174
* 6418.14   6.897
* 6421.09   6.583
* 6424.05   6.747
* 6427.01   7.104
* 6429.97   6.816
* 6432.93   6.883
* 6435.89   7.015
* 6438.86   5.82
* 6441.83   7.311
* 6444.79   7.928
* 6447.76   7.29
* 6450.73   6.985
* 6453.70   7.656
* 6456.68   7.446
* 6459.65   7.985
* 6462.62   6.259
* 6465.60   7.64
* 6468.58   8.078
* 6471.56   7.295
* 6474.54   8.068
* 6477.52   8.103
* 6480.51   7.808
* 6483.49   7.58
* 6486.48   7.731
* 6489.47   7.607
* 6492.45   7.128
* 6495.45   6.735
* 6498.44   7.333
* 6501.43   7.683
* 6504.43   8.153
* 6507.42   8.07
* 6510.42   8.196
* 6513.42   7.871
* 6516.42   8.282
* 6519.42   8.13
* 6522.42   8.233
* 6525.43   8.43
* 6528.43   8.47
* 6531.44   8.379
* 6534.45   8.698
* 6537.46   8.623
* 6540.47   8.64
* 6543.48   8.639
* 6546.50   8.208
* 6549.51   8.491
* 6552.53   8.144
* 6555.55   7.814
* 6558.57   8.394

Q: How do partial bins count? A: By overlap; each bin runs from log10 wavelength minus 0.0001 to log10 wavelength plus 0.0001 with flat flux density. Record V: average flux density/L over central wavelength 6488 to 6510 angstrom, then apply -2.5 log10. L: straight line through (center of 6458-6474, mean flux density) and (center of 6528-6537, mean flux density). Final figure 0.06 mag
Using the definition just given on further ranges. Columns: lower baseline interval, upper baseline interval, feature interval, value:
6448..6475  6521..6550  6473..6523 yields 0.022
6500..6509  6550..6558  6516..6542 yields -0.054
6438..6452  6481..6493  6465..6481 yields -0.060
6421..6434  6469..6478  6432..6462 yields 0.008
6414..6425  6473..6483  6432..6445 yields 0.046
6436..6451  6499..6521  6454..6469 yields -0.018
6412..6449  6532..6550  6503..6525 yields 0.002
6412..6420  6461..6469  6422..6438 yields 0.041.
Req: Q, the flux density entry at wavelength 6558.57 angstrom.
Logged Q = 8.394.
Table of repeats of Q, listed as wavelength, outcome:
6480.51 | 7.808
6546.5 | 8.208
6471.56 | 7.295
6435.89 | 7.015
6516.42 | 8.282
